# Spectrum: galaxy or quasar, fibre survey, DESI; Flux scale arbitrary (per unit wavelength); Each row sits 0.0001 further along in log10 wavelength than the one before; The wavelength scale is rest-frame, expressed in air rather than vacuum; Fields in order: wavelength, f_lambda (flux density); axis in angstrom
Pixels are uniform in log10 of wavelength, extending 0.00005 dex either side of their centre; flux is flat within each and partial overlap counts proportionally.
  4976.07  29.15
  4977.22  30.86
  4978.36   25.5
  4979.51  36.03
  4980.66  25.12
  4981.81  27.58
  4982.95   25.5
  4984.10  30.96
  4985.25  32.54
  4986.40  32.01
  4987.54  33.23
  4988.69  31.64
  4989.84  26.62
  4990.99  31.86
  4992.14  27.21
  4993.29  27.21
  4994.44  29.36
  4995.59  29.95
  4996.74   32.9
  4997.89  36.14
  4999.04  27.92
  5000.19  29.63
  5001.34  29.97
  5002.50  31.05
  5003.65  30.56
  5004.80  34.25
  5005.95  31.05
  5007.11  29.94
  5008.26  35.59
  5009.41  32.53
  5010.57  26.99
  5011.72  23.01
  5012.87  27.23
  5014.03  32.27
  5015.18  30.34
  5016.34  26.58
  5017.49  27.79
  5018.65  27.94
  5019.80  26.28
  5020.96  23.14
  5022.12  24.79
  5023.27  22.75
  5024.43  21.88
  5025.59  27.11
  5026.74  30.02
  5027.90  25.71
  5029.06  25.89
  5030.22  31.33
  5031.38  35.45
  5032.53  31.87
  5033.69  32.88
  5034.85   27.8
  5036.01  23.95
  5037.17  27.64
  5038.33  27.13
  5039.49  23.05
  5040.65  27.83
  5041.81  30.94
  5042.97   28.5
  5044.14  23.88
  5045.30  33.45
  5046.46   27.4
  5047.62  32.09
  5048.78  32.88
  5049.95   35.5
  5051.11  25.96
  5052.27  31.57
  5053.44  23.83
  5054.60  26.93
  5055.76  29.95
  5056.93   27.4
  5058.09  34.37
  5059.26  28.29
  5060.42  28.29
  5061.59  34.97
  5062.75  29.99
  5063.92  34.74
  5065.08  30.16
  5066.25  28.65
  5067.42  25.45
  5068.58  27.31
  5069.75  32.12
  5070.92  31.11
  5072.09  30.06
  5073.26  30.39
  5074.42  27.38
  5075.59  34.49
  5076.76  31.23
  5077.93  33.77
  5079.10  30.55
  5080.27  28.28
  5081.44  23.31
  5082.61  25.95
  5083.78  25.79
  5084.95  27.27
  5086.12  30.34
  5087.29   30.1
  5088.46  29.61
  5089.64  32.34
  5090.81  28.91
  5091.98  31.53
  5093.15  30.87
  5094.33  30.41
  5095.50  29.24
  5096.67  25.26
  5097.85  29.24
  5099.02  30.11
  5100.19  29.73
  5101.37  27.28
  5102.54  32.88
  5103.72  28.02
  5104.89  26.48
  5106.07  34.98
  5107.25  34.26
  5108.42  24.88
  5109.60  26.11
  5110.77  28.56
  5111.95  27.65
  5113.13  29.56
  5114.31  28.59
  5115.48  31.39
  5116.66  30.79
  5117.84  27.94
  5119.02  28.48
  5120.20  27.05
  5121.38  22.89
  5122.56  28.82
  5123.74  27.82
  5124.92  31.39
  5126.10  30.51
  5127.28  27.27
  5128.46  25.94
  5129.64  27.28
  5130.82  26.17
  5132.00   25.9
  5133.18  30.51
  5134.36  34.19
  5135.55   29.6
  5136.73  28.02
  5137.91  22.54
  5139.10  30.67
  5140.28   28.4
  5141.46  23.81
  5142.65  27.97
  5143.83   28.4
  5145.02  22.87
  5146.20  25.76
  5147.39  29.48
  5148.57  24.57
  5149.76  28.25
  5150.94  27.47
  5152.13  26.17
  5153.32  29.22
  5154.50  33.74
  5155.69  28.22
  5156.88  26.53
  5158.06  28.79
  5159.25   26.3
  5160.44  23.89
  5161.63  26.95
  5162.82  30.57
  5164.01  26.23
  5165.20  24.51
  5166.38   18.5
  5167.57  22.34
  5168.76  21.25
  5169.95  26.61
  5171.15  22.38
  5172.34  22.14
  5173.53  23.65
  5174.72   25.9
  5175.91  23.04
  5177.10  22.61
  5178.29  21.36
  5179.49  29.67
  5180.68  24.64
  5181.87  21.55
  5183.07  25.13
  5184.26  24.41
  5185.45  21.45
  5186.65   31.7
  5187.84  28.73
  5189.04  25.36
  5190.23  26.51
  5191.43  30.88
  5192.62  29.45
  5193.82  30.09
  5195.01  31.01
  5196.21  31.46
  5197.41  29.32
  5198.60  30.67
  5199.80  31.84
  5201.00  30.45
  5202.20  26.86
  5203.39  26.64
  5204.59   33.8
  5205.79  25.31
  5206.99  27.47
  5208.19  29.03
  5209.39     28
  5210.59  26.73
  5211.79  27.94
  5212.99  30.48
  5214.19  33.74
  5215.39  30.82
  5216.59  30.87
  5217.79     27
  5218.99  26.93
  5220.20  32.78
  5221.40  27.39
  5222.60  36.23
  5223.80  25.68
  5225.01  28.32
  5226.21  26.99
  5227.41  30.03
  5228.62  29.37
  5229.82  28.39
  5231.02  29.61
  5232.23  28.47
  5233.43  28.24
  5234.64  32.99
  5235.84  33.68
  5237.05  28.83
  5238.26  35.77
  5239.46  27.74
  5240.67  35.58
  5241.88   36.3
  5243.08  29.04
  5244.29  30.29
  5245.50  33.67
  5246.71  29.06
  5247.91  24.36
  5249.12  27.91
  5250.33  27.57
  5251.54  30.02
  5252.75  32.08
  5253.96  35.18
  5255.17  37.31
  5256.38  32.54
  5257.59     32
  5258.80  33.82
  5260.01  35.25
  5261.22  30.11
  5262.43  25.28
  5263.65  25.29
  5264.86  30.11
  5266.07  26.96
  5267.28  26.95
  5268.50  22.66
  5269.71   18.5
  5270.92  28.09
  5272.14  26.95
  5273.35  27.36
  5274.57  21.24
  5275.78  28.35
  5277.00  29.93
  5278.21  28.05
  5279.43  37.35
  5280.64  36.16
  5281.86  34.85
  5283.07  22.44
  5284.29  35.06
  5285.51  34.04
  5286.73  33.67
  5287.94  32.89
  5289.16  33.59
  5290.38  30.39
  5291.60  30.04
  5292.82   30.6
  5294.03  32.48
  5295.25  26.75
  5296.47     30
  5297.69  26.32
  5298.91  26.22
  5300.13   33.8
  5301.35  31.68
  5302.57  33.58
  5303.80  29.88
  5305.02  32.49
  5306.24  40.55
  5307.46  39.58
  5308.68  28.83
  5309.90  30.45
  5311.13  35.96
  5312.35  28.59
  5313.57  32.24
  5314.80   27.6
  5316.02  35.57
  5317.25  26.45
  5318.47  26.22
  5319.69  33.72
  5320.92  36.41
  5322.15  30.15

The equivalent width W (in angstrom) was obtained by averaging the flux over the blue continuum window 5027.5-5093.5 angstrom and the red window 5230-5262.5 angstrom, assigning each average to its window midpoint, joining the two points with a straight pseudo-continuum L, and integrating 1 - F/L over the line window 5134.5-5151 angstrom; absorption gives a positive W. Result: 1.7 angstrom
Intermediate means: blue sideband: 29.5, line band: 27.2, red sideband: 31.3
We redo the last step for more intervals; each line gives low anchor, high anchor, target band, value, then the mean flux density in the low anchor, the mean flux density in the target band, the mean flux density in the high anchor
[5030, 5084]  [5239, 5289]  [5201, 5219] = 0.63 angstrom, 29.5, 28.9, 30.1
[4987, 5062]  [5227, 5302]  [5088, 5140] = 1.06 angstrom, 29.1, 28.9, 30.2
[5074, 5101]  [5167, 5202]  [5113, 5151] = 0.19 angstrom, 29.4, 27.9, 26.4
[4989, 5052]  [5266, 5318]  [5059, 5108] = -0.82 angstrom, 29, 29.8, 30.4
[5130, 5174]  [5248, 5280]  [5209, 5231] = -1.01 angstrom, 26.6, 29.3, 29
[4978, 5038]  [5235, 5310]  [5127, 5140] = 0.78 angstrom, 29.1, 28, 30.6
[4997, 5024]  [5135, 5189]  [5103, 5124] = -1.33 angstrom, 29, 28.6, 25.9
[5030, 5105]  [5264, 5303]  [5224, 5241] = -0.32 angstrom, 29.5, 30.1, 29.6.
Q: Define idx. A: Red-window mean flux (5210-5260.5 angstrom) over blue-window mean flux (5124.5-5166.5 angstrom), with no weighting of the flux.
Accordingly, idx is 1.11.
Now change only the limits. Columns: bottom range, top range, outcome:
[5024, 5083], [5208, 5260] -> 1.04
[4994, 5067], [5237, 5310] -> 1.05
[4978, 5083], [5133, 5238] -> 0.95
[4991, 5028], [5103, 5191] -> 0.93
